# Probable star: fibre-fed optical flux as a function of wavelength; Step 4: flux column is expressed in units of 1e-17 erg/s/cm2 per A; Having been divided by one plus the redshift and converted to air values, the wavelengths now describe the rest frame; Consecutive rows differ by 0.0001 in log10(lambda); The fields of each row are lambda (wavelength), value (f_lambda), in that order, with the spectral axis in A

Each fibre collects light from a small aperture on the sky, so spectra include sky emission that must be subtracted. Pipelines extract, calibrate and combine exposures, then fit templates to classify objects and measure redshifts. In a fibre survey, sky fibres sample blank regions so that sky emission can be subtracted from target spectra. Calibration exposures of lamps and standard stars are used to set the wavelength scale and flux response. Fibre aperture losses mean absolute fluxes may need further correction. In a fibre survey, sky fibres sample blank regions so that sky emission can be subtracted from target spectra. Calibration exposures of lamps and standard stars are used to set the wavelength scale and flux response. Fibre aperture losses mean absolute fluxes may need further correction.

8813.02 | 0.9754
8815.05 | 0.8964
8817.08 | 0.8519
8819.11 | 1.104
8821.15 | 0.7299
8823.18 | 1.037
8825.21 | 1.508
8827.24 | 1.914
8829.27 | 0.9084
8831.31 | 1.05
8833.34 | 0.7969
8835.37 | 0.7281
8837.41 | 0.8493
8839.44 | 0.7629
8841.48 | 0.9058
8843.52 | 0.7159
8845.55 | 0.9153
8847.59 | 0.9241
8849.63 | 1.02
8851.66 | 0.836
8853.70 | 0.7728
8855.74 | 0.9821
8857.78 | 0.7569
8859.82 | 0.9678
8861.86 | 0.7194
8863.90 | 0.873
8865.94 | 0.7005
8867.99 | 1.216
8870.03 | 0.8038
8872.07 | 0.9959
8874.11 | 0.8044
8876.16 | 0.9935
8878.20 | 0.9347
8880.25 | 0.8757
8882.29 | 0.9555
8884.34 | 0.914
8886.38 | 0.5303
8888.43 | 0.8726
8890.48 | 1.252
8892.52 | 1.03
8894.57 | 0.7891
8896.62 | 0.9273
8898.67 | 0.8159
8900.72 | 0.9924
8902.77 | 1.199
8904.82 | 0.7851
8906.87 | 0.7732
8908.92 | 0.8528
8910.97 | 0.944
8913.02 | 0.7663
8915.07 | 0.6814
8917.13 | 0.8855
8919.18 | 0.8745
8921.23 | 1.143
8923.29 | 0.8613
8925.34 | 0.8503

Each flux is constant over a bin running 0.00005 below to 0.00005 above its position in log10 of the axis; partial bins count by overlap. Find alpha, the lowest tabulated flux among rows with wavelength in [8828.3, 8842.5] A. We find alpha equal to 0.7281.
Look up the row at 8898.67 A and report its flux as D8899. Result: 0.8159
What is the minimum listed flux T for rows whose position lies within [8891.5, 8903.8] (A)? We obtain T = 0.7891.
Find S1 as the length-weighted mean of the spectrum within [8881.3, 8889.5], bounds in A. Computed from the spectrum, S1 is 0.819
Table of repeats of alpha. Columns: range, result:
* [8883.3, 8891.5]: 0.5303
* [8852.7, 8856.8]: 0.7728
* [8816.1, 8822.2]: 0.7299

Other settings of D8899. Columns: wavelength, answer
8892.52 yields 1.03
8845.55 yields 0.9153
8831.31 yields 1.05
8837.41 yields 0.8493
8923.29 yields 0.8613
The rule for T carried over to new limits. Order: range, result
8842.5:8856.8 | 0.7159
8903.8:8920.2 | 0.6814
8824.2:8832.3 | 0.9084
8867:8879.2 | 0.8038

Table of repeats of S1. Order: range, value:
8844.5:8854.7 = 0.894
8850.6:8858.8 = 0.838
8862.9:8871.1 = 0.899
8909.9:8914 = 0.857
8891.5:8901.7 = 0.91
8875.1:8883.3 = 0.939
